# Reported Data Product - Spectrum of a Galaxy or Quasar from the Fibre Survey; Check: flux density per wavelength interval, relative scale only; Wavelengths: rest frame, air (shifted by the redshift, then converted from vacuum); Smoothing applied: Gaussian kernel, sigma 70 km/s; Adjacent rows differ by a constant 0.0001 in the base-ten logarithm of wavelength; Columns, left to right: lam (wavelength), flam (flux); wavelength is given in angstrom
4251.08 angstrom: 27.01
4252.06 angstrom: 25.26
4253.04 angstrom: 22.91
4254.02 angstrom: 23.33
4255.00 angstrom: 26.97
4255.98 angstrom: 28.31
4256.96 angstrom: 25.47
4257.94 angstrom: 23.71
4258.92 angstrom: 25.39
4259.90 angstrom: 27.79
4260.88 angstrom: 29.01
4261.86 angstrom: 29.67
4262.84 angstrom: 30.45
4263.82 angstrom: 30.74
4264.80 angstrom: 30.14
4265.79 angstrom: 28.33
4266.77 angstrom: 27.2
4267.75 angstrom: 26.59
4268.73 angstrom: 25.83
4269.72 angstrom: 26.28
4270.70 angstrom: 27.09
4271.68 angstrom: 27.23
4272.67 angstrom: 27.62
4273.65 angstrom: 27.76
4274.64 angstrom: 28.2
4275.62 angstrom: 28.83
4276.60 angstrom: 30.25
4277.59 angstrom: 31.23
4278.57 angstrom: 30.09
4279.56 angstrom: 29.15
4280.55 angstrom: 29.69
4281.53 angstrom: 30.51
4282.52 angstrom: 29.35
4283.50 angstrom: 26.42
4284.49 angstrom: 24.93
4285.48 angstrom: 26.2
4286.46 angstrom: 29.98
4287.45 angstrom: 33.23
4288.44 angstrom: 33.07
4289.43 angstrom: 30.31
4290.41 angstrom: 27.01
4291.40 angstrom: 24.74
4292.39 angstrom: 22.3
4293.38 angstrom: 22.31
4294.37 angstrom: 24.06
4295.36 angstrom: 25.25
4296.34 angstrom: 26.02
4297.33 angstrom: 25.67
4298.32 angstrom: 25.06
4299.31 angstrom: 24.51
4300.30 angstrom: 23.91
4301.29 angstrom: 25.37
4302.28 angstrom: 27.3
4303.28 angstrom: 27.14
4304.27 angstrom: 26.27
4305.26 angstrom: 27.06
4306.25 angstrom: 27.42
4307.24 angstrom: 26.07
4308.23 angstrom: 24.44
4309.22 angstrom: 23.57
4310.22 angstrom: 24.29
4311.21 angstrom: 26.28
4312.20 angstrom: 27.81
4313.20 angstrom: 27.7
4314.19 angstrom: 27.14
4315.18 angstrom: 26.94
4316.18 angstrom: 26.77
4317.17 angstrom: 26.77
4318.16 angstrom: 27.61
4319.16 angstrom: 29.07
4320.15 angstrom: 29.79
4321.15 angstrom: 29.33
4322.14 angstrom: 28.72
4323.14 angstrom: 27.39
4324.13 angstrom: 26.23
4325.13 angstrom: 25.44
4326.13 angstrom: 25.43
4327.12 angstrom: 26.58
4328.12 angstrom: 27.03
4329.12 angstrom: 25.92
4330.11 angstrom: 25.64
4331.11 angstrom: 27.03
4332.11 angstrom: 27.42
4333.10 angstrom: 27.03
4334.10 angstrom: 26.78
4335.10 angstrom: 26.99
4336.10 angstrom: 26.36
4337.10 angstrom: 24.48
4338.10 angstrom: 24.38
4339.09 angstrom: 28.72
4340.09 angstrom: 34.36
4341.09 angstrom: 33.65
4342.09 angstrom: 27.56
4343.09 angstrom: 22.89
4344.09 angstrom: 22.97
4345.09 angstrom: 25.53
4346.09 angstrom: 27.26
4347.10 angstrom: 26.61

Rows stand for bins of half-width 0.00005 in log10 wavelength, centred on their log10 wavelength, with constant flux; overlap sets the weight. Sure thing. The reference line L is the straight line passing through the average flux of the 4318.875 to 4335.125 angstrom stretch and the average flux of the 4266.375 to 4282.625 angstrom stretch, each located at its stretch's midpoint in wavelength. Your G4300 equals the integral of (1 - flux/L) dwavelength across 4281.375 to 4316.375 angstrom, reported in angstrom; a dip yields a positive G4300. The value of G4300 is 1.6 angstrom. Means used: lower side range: 28.4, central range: 26.5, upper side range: 27.1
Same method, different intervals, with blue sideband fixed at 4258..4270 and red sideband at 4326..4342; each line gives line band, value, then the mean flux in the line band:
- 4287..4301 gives 0.78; 26.2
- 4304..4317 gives 0.62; 26.3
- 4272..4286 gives -0.35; 28.6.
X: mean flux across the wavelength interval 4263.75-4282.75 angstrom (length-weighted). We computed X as 28.5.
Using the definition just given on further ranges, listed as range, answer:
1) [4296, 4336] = 26.6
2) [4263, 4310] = 27.3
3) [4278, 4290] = 29.4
